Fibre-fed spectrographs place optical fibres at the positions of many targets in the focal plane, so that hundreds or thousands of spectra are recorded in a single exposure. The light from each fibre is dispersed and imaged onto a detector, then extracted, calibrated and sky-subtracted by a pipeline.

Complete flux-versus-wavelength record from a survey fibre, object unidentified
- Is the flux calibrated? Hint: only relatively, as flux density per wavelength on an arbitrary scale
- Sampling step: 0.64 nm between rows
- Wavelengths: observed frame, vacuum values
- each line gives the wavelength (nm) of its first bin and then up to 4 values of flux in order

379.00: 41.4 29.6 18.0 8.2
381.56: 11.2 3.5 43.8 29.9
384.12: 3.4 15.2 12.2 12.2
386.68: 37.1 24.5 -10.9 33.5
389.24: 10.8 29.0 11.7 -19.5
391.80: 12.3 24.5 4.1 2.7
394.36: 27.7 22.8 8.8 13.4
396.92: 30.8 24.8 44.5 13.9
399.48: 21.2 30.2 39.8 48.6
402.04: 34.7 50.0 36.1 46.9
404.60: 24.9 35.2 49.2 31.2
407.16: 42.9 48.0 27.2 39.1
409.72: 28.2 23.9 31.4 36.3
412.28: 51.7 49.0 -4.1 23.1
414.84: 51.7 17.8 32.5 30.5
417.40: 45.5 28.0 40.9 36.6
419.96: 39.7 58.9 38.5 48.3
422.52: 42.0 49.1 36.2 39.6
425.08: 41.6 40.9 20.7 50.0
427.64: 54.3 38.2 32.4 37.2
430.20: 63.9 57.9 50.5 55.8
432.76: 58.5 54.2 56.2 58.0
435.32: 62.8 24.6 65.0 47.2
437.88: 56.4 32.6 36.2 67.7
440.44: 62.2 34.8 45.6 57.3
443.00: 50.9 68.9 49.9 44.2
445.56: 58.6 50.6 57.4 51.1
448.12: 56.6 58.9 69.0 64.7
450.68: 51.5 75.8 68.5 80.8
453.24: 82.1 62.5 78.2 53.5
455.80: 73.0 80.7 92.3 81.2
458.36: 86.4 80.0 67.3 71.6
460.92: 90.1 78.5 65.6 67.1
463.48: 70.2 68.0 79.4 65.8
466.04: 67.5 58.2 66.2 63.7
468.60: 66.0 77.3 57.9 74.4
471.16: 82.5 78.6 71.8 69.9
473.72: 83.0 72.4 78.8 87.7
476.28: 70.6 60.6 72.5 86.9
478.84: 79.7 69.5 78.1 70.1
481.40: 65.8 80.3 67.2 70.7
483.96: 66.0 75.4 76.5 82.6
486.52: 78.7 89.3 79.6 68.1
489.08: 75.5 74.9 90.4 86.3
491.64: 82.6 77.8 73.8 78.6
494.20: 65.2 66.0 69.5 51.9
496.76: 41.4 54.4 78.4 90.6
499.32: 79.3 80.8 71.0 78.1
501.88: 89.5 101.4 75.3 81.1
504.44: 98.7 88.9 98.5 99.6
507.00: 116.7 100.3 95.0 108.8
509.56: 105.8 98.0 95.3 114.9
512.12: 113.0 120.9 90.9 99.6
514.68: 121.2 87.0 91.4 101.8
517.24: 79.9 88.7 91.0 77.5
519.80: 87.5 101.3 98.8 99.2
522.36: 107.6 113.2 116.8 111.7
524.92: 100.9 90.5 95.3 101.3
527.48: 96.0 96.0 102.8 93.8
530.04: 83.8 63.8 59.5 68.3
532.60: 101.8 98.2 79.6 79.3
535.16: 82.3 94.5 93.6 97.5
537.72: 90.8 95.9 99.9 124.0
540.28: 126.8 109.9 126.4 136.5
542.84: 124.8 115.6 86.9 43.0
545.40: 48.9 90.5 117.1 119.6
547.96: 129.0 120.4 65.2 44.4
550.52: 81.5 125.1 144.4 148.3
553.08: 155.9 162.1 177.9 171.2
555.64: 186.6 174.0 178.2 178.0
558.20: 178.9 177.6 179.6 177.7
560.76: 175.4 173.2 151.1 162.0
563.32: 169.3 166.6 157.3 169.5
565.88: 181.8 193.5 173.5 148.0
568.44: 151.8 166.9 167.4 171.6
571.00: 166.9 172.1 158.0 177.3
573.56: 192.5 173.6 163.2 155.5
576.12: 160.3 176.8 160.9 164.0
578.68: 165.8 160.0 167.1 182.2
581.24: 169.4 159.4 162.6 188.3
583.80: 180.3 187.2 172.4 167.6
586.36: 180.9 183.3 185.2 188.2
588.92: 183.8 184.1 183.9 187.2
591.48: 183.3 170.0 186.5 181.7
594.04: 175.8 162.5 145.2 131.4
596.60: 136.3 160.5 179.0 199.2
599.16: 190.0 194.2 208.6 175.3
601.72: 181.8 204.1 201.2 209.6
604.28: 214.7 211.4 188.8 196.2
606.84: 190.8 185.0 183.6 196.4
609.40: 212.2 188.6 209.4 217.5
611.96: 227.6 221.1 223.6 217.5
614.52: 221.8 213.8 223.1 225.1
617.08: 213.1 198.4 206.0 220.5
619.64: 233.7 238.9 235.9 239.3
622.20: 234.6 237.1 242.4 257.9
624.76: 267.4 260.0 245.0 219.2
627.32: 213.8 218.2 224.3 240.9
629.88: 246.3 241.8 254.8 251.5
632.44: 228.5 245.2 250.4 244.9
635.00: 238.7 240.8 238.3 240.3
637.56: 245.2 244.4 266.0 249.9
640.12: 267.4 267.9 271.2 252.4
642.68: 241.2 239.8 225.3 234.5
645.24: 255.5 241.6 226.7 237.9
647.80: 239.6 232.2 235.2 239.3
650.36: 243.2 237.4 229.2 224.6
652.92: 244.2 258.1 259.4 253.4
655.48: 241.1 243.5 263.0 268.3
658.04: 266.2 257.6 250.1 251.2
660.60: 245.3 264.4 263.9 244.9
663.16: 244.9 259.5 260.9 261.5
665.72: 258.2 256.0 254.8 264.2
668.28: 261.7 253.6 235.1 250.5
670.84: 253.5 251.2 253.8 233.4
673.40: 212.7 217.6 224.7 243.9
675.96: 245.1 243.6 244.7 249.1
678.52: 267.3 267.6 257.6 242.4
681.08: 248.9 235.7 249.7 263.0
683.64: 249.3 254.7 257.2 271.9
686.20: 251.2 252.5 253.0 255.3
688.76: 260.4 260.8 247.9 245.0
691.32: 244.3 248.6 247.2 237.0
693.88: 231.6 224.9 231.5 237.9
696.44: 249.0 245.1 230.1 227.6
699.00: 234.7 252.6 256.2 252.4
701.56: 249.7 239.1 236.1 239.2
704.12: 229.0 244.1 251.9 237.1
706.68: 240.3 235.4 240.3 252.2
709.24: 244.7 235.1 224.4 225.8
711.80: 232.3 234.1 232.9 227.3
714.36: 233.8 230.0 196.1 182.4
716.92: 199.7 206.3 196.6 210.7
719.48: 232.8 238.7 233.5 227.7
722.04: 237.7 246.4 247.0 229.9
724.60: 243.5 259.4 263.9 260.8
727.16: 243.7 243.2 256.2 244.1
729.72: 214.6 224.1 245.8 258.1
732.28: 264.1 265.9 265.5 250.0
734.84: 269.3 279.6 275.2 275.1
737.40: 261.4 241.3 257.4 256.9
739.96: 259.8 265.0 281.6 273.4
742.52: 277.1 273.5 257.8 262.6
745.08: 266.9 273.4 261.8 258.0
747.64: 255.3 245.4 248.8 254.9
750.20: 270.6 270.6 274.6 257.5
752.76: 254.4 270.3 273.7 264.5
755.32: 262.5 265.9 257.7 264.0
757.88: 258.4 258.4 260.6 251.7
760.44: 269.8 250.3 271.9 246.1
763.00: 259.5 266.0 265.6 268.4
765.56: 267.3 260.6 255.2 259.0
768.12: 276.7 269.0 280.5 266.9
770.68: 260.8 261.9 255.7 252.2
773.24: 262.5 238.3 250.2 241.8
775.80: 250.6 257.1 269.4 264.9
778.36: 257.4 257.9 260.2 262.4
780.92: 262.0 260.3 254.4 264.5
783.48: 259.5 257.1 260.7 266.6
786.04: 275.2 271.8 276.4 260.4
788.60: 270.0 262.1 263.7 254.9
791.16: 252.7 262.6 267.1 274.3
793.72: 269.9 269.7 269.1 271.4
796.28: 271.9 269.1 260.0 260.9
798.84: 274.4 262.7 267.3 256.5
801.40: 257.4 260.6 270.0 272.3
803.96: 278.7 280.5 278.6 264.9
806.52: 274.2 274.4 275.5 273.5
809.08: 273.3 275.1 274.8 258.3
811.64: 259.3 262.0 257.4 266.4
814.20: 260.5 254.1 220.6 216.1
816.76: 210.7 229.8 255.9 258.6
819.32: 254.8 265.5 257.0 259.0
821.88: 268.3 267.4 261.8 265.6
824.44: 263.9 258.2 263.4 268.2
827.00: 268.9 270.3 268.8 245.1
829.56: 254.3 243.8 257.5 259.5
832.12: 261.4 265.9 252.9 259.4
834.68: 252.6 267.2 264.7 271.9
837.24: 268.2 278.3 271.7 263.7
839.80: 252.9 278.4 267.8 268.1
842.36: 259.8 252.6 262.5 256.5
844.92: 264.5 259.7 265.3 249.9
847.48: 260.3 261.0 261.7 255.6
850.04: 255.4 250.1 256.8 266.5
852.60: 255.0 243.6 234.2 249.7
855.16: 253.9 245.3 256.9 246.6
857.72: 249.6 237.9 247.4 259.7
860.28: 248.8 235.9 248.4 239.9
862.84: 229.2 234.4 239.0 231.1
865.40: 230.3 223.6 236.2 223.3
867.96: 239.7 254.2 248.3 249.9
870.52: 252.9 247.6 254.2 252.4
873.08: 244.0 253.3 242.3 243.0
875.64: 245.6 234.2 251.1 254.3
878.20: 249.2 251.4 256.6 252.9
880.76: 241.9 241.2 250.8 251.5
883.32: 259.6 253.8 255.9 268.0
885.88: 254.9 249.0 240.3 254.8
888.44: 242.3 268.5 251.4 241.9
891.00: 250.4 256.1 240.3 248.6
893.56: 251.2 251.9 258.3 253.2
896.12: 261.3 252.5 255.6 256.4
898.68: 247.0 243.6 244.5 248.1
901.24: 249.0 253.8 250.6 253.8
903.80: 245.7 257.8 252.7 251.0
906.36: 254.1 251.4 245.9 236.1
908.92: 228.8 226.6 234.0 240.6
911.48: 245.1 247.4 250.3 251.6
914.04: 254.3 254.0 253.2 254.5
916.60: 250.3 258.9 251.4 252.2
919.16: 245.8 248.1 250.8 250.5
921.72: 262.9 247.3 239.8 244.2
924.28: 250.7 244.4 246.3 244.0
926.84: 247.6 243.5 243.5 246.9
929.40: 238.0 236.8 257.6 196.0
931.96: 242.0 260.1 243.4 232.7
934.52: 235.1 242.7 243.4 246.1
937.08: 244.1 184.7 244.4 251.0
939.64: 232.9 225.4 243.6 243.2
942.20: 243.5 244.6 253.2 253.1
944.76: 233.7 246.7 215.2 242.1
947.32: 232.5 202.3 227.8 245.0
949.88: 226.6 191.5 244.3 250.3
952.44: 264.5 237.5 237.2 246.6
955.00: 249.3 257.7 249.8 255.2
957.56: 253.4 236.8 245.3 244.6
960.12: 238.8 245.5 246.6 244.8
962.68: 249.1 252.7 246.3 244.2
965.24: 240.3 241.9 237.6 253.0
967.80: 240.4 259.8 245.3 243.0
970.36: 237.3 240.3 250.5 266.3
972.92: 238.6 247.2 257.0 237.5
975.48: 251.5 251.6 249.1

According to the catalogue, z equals 0.385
